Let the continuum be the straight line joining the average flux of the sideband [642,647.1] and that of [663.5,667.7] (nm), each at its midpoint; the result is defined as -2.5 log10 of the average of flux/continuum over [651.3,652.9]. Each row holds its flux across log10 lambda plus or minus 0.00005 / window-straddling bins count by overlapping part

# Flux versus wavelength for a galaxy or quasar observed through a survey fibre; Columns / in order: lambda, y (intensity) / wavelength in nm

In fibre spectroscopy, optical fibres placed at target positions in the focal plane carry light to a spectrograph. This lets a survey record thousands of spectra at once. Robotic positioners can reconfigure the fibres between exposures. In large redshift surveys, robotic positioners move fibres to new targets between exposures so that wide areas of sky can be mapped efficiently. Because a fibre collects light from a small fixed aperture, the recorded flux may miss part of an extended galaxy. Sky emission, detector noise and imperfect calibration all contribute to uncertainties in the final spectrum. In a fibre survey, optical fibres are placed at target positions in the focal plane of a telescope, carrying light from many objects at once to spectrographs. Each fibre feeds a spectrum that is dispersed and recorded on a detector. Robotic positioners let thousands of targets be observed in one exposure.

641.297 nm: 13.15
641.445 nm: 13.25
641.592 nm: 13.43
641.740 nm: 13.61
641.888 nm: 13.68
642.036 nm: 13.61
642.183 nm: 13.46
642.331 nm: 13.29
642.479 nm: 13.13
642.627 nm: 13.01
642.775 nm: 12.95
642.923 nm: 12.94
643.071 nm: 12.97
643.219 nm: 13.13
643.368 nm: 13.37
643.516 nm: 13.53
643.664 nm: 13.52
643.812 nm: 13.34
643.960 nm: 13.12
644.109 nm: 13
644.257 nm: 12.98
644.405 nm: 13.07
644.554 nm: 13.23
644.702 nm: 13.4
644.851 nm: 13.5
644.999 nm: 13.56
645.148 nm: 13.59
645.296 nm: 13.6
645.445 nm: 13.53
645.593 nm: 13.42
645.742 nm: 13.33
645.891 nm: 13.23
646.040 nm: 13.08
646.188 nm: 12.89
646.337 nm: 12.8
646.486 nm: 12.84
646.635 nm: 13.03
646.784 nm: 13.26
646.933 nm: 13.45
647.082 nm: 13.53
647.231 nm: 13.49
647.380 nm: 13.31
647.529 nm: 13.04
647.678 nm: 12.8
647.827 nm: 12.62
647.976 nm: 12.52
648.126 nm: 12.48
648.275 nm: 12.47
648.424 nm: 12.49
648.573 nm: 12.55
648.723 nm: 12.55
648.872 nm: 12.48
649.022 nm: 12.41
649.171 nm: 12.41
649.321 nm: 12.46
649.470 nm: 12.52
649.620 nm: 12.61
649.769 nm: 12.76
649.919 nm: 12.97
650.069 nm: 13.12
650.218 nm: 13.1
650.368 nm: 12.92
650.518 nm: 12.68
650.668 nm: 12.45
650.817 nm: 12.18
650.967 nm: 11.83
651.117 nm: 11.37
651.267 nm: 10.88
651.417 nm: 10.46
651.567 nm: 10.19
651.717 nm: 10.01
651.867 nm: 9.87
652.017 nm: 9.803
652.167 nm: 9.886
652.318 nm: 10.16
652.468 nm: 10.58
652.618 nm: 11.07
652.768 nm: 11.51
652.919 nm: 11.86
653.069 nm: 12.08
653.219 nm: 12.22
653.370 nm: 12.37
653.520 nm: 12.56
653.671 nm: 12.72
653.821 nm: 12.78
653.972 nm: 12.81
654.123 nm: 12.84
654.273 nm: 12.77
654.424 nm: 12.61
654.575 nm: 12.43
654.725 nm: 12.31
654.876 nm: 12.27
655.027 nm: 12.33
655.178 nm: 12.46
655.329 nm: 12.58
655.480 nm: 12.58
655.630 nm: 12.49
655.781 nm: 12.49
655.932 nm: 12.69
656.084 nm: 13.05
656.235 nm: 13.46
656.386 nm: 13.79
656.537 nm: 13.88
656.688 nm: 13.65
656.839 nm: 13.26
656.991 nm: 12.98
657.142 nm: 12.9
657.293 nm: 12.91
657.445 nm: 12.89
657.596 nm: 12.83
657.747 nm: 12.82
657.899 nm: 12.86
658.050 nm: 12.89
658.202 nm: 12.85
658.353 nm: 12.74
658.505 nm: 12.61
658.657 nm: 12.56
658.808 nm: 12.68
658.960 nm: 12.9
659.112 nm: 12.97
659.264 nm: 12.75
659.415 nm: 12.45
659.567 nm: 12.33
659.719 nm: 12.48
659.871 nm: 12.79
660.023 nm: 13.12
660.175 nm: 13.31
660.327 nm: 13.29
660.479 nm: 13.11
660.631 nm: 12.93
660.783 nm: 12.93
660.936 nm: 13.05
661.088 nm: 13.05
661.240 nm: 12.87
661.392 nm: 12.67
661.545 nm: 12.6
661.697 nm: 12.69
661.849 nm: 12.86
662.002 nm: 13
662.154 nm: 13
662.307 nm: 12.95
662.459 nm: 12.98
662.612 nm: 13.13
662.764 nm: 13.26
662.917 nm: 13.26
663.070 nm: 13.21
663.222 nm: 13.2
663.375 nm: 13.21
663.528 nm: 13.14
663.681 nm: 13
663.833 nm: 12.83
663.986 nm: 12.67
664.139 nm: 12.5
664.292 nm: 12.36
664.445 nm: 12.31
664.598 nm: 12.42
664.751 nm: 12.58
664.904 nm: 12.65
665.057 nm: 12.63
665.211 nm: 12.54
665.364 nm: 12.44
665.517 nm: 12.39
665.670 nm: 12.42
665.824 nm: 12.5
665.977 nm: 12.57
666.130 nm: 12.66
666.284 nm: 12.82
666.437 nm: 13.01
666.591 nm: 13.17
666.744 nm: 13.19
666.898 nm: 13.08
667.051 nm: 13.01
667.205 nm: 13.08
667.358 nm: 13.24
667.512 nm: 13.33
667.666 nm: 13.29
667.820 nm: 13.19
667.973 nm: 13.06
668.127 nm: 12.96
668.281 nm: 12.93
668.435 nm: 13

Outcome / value 0.25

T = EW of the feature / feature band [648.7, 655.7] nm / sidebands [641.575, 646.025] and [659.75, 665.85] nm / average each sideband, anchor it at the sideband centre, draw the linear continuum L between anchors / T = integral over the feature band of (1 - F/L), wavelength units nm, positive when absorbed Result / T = 0.59 nm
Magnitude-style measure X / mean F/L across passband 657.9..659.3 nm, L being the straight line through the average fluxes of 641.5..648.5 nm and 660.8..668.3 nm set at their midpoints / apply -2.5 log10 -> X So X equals 0.02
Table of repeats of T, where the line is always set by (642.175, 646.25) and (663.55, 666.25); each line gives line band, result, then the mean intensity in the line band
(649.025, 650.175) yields 0.03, 12.7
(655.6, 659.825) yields -0.03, 12.9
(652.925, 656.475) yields 0.08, 12.6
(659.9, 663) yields -0.08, 13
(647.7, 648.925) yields 0.05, 12.5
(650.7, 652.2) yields 0.26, 10.7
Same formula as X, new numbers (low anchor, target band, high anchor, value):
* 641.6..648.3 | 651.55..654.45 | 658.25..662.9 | 0.13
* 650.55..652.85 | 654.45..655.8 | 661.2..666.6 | -0.10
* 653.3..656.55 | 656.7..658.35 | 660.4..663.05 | -0.01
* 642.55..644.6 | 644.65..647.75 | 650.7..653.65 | -0.06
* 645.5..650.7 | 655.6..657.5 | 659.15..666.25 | -0.02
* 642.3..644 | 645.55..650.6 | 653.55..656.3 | 0.01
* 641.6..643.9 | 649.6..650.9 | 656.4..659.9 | 0.03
